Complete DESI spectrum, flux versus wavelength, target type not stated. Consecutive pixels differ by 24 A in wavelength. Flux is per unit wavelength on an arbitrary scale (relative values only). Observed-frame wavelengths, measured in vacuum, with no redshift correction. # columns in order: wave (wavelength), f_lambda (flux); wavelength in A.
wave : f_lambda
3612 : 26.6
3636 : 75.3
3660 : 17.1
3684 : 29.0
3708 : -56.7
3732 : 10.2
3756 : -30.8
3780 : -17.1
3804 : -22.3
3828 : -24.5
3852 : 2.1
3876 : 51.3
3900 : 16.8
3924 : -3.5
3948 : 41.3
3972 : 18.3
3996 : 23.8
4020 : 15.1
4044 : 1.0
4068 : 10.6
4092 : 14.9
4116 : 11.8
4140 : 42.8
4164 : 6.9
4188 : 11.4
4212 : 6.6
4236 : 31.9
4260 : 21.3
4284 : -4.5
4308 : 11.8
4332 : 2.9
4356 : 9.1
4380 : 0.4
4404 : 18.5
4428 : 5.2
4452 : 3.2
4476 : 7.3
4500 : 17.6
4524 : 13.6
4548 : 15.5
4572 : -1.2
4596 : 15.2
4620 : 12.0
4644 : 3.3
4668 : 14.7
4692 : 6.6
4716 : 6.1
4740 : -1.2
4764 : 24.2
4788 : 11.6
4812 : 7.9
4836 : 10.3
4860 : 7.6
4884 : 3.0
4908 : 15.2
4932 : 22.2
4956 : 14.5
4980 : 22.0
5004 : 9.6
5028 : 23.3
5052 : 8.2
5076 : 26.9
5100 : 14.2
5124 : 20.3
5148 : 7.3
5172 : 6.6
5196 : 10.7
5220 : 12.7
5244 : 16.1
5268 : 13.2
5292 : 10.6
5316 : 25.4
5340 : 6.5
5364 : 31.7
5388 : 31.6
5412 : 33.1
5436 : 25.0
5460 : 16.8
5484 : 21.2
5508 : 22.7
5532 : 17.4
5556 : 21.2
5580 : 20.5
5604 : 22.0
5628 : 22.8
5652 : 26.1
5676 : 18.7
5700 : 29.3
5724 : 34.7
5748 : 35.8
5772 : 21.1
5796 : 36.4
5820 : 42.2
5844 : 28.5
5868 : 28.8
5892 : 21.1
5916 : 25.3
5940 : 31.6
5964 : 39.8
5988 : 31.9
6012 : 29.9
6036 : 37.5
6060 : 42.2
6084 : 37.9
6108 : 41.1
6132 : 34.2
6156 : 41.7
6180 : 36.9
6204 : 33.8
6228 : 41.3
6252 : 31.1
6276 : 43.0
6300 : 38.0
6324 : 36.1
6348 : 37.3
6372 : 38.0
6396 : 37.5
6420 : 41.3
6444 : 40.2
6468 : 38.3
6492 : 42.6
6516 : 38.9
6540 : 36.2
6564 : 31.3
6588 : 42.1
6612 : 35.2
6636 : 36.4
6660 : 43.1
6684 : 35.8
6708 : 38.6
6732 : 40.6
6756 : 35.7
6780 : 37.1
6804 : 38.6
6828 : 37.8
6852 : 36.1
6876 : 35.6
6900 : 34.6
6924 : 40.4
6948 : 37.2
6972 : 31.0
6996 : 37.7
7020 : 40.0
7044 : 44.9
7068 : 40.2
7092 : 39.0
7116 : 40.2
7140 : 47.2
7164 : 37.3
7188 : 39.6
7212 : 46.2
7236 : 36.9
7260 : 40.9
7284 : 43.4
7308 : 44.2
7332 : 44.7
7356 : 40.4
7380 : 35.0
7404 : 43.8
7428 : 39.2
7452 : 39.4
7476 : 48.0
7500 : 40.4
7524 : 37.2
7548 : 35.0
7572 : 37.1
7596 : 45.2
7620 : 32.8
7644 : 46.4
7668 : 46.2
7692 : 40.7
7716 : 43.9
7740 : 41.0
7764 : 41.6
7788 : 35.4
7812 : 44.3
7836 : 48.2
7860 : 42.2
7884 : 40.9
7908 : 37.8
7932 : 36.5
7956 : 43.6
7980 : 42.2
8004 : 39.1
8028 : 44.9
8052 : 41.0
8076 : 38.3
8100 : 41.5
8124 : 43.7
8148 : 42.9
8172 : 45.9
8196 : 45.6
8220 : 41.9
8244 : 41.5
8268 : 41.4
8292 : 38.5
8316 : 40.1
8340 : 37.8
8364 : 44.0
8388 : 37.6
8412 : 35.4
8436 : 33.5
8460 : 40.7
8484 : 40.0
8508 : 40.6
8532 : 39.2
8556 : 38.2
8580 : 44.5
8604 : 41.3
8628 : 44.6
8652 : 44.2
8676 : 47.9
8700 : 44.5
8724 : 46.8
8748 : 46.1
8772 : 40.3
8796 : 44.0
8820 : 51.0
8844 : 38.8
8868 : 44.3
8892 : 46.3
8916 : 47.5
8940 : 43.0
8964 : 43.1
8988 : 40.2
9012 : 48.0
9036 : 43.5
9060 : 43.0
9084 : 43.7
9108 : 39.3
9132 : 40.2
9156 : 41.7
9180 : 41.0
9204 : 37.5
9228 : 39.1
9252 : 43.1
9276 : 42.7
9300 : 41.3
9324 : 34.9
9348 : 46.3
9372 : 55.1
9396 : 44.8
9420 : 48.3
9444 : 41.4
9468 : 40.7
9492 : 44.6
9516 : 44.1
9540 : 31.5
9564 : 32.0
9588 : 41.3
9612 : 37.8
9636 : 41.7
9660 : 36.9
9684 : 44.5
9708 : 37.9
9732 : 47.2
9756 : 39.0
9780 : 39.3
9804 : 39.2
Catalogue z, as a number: 0.35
